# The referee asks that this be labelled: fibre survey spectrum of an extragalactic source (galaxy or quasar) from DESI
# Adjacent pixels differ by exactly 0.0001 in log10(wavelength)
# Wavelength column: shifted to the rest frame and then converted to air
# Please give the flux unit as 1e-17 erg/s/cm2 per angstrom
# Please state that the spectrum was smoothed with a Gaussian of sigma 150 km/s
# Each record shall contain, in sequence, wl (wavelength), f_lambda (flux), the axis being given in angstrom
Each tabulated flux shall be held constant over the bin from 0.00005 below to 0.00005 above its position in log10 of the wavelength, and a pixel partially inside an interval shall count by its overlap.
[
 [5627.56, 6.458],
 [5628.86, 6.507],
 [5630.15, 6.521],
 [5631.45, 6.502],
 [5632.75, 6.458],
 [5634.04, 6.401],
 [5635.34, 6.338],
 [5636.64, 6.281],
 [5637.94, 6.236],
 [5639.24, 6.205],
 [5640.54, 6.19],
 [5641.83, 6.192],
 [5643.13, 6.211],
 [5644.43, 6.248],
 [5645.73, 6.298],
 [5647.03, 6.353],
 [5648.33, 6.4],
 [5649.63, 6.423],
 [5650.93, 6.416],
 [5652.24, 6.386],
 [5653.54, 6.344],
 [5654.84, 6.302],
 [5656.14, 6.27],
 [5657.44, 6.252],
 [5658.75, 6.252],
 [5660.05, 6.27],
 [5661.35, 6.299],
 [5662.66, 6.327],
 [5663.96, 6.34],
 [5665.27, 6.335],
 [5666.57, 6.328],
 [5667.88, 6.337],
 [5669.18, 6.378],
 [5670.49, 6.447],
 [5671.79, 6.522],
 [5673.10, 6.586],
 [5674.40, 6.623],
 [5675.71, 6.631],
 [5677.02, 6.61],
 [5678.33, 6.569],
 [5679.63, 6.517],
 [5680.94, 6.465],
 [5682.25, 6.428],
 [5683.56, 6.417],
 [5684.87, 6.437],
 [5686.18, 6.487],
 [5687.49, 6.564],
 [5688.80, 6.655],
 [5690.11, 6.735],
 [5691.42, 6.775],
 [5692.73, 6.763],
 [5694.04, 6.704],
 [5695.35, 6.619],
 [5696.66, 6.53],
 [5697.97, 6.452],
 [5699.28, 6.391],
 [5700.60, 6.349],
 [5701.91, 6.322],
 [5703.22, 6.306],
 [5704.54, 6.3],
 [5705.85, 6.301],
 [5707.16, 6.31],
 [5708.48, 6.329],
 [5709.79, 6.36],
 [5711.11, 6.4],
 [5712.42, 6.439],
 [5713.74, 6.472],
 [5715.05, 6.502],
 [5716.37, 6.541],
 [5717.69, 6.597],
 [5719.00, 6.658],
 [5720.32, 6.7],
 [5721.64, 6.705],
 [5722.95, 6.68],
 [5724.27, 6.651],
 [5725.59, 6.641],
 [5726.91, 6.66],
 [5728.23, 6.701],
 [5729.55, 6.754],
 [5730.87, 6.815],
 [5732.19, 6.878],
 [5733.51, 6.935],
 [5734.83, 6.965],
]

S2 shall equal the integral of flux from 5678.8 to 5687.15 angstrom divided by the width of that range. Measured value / 6.46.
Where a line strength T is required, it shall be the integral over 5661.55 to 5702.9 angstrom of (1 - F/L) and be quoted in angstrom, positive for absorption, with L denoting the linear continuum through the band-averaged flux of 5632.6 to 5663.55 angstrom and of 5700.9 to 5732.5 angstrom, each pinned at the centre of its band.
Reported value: -0.5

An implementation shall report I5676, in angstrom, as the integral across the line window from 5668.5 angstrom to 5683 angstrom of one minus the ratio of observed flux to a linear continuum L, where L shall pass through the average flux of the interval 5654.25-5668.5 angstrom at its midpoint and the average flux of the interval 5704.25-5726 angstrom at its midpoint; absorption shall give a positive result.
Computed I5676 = -0.4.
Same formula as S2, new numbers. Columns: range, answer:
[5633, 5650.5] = 6.3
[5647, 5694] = 6.46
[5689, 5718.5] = 6.48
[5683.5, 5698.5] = 6.6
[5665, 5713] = 6.48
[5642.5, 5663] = 6.31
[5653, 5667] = 6.3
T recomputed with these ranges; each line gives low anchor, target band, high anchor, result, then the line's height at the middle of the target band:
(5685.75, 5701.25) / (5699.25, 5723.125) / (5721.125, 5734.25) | 0.77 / 6.67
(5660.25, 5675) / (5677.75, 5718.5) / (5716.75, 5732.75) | 0.47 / 6.56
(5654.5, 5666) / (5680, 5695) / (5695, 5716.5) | -0.53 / 6.36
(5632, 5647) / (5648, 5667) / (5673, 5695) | 0.23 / 6.41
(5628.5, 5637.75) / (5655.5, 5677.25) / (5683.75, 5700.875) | 0.37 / 6.51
